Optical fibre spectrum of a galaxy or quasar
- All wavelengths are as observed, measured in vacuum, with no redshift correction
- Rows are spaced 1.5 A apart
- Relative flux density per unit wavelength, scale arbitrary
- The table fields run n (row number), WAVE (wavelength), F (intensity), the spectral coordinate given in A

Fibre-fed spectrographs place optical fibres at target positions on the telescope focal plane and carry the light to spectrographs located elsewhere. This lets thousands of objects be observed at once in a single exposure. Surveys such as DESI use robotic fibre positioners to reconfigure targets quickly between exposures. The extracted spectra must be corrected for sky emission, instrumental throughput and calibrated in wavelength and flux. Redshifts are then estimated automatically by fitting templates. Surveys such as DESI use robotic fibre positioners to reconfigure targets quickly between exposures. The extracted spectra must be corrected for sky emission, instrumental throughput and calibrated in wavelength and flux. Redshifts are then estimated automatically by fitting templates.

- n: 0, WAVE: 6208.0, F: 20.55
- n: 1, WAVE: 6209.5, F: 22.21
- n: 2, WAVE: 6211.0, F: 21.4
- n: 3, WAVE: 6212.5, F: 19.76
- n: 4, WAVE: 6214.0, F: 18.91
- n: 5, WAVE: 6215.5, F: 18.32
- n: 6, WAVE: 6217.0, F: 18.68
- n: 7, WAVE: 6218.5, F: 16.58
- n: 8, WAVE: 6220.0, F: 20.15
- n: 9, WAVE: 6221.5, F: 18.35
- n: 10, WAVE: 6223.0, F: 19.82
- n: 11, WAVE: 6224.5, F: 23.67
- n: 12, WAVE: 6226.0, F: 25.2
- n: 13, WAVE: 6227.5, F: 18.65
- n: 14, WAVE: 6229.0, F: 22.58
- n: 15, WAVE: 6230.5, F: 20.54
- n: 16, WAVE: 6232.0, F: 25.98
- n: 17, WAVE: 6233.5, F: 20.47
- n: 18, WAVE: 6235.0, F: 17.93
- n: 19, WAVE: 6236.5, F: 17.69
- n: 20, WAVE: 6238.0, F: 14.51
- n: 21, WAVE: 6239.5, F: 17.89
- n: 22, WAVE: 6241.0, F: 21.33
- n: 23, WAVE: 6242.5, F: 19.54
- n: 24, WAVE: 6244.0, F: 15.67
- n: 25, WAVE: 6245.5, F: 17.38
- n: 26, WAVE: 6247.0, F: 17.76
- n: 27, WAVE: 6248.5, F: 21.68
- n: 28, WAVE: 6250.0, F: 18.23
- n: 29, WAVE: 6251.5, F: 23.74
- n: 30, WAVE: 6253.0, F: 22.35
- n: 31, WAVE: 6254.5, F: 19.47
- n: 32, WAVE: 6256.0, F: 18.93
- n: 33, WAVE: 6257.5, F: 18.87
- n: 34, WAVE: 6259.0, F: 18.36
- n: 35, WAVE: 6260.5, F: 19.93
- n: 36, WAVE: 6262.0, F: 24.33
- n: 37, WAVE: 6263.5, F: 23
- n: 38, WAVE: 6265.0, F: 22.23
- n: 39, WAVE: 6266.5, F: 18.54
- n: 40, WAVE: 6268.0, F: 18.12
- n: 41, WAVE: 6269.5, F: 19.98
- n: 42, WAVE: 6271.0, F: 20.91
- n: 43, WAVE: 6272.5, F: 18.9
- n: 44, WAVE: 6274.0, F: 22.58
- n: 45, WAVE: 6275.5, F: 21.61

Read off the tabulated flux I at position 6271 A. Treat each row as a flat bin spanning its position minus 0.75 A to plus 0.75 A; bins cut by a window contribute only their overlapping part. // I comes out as 20.91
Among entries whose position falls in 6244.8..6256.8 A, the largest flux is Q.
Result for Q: 23.74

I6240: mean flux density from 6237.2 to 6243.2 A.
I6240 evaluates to 18.3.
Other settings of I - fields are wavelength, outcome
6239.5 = 17.89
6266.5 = 18.54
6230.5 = 20.54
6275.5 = 21.61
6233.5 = 20.47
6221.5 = 18.35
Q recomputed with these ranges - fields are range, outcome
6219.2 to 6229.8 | 25.2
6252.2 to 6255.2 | 22.35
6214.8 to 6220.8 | 20.15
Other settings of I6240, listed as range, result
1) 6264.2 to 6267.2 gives 20.5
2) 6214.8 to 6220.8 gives 18.4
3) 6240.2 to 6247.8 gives 18.4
